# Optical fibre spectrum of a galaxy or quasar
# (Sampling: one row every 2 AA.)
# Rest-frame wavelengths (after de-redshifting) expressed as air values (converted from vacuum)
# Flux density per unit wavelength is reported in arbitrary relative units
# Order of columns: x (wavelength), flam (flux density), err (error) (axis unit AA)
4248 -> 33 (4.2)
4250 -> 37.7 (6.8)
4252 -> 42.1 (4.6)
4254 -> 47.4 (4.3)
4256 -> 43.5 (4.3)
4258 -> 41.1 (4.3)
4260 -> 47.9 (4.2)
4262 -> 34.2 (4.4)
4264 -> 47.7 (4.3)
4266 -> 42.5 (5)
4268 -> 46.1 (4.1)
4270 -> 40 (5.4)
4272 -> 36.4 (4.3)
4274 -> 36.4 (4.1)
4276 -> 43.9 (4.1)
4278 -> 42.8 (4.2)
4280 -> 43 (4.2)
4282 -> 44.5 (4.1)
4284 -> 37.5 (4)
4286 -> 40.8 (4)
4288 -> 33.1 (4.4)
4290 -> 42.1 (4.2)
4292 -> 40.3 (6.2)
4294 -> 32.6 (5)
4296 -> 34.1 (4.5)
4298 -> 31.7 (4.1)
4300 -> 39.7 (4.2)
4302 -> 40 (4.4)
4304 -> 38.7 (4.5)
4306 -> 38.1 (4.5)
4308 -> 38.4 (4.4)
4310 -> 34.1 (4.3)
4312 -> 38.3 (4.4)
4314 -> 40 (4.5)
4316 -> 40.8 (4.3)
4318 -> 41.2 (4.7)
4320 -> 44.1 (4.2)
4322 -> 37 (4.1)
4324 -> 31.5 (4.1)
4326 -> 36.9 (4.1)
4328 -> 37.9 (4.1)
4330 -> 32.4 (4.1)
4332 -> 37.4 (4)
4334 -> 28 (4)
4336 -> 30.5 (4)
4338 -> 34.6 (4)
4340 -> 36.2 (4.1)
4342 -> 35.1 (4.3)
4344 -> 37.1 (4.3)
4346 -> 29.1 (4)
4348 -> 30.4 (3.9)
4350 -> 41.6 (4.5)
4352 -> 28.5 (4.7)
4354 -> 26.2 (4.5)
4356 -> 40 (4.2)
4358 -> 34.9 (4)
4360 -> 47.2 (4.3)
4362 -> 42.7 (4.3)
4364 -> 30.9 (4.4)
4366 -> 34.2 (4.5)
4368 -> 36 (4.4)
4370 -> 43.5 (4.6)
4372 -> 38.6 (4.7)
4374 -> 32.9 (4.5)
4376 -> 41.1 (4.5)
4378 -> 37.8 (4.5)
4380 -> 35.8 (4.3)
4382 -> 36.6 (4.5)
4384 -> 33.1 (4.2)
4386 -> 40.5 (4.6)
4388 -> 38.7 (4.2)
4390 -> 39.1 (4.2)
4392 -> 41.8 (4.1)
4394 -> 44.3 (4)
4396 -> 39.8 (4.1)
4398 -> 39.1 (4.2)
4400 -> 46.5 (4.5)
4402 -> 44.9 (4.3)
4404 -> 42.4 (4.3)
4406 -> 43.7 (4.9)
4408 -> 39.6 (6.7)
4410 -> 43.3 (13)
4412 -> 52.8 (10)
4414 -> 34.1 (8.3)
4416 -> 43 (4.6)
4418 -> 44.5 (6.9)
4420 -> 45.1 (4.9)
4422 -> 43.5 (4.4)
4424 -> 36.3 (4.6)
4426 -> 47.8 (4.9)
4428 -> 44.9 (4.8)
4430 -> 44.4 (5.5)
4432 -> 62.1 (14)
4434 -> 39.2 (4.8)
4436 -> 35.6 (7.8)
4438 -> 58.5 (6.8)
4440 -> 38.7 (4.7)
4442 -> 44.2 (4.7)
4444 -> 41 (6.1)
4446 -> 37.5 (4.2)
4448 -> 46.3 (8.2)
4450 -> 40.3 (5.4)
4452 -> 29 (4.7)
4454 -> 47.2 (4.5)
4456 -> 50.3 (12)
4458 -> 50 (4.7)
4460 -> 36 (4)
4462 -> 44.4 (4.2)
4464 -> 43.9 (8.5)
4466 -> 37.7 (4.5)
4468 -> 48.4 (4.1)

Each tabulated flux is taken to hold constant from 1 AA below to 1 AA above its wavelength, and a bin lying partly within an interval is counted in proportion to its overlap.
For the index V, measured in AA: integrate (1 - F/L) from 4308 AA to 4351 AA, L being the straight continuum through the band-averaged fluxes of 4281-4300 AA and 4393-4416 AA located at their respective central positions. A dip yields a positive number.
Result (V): 3.6 AA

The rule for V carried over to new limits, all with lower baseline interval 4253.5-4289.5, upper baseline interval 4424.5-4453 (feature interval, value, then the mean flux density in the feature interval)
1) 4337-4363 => 4.1 AA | 35.7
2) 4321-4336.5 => 3.0 AA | 34.1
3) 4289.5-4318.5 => 2.8 AA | 37.9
